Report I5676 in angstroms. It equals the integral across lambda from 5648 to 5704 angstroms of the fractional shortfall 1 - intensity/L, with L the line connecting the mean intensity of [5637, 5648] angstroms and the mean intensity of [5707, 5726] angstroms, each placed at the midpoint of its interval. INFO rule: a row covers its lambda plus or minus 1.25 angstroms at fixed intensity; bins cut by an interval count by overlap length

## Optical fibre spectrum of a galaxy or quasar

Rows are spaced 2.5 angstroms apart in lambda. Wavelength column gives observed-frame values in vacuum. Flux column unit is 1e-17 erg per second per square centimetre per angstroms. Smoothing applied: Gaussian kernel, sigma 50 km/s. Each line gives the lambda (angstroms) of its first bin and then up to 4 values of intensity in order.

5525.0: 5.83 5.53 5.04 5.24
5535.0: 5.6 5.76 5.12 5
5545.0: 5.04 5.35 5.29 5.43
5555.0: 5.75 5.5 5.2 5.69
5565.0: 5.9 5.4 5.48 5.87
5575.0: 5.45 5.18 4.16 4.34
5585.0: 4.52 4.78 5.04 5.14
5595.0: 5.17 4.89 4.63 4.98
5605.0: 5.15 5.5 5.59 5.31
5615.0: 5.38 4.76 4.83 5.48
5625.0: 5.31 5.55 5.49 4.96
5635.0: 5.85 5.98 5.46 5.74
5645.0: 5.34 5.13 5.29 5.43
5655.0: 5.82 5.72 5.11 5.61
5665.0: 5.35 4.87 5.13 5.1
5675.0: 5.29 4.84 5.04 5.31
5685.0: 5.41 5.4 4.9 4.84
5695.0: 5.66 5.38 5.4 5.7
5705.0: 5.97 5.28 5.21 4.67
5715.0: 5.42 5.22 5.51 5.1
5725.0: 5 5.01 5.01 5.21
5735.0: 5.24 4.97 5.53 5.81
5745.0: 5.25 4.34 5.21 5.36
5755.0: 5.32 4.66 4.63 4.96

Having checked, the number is 0.68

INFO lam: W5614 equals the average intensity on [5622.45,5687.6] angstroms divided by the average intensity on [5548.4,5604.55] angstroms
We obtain 1.04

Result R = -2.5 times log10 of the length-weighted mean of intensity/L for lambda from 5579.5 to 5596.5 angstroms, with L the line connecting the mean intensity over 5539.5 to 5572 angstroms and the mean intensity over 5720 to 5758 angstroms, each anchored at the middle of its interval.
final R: 0.13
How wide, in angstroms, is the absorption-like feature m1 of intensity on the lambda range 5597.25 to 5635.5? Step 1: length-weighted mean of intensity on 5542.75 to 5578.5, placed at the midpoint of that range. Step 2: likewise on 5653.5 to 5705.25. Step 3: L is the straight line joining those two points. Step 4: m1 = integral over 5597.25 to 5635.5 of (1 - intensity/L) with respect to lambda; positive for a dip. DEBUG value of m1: 1.2 angstroms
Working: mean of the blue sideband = 5.46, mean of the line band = 5.23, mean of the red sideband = 5.31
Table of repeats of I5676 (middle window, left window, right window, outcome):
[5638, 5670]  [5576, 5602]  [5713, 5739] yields -2.84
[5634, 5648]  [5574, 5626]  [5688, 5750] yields -1.39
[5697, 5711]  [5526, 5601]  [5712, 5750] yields -0.89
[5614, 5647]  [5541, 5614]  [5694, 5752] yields -1.05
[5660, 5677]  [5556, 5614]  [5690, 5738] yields 0.07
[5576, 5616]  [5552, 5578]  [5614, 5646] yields 3.56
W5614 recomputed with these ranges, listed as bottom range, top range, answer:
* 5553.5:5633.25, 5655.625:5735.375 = 1.01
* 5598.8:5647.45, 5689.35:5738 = 0.98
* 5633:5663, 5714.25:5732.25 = 0.94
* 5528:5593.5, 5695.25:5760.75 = 1.00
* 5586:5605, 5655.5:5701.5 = 1.06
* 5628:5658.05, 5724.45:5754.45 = 0.94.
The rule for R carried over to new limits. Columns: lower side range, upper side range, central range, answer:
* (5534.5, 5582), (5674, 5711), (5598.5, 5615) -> 0.028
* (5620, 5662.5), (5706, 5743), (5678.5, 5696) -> 0.023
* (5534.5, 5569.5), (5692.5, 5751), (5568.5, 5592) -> 0.086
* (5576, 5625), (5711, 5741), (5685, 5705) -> -0.053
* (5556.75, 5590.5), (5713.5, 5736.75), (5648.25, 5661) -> -0.059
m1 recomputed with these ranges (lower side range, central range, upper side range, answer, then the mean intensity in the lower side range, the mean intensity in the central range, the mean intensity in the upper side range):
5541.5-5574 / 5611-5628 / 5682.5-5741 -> 0.49 angstroms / 5.46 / 5.22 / 5.26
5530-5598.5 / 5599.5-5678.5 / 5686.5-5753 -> -1.26 angstroms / 5.23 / 5.32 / 5.24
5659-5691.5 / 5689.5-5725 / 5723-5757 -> -0.91 angstroms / 5.18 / 5.3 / 5.16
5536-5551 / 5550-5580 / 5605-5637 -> -1.01 angstroms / 5.27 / 5.46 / 5.34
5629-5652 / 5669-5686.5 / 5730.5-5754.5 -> 0.69 angstroms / 5.47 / 5.16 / 5.21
